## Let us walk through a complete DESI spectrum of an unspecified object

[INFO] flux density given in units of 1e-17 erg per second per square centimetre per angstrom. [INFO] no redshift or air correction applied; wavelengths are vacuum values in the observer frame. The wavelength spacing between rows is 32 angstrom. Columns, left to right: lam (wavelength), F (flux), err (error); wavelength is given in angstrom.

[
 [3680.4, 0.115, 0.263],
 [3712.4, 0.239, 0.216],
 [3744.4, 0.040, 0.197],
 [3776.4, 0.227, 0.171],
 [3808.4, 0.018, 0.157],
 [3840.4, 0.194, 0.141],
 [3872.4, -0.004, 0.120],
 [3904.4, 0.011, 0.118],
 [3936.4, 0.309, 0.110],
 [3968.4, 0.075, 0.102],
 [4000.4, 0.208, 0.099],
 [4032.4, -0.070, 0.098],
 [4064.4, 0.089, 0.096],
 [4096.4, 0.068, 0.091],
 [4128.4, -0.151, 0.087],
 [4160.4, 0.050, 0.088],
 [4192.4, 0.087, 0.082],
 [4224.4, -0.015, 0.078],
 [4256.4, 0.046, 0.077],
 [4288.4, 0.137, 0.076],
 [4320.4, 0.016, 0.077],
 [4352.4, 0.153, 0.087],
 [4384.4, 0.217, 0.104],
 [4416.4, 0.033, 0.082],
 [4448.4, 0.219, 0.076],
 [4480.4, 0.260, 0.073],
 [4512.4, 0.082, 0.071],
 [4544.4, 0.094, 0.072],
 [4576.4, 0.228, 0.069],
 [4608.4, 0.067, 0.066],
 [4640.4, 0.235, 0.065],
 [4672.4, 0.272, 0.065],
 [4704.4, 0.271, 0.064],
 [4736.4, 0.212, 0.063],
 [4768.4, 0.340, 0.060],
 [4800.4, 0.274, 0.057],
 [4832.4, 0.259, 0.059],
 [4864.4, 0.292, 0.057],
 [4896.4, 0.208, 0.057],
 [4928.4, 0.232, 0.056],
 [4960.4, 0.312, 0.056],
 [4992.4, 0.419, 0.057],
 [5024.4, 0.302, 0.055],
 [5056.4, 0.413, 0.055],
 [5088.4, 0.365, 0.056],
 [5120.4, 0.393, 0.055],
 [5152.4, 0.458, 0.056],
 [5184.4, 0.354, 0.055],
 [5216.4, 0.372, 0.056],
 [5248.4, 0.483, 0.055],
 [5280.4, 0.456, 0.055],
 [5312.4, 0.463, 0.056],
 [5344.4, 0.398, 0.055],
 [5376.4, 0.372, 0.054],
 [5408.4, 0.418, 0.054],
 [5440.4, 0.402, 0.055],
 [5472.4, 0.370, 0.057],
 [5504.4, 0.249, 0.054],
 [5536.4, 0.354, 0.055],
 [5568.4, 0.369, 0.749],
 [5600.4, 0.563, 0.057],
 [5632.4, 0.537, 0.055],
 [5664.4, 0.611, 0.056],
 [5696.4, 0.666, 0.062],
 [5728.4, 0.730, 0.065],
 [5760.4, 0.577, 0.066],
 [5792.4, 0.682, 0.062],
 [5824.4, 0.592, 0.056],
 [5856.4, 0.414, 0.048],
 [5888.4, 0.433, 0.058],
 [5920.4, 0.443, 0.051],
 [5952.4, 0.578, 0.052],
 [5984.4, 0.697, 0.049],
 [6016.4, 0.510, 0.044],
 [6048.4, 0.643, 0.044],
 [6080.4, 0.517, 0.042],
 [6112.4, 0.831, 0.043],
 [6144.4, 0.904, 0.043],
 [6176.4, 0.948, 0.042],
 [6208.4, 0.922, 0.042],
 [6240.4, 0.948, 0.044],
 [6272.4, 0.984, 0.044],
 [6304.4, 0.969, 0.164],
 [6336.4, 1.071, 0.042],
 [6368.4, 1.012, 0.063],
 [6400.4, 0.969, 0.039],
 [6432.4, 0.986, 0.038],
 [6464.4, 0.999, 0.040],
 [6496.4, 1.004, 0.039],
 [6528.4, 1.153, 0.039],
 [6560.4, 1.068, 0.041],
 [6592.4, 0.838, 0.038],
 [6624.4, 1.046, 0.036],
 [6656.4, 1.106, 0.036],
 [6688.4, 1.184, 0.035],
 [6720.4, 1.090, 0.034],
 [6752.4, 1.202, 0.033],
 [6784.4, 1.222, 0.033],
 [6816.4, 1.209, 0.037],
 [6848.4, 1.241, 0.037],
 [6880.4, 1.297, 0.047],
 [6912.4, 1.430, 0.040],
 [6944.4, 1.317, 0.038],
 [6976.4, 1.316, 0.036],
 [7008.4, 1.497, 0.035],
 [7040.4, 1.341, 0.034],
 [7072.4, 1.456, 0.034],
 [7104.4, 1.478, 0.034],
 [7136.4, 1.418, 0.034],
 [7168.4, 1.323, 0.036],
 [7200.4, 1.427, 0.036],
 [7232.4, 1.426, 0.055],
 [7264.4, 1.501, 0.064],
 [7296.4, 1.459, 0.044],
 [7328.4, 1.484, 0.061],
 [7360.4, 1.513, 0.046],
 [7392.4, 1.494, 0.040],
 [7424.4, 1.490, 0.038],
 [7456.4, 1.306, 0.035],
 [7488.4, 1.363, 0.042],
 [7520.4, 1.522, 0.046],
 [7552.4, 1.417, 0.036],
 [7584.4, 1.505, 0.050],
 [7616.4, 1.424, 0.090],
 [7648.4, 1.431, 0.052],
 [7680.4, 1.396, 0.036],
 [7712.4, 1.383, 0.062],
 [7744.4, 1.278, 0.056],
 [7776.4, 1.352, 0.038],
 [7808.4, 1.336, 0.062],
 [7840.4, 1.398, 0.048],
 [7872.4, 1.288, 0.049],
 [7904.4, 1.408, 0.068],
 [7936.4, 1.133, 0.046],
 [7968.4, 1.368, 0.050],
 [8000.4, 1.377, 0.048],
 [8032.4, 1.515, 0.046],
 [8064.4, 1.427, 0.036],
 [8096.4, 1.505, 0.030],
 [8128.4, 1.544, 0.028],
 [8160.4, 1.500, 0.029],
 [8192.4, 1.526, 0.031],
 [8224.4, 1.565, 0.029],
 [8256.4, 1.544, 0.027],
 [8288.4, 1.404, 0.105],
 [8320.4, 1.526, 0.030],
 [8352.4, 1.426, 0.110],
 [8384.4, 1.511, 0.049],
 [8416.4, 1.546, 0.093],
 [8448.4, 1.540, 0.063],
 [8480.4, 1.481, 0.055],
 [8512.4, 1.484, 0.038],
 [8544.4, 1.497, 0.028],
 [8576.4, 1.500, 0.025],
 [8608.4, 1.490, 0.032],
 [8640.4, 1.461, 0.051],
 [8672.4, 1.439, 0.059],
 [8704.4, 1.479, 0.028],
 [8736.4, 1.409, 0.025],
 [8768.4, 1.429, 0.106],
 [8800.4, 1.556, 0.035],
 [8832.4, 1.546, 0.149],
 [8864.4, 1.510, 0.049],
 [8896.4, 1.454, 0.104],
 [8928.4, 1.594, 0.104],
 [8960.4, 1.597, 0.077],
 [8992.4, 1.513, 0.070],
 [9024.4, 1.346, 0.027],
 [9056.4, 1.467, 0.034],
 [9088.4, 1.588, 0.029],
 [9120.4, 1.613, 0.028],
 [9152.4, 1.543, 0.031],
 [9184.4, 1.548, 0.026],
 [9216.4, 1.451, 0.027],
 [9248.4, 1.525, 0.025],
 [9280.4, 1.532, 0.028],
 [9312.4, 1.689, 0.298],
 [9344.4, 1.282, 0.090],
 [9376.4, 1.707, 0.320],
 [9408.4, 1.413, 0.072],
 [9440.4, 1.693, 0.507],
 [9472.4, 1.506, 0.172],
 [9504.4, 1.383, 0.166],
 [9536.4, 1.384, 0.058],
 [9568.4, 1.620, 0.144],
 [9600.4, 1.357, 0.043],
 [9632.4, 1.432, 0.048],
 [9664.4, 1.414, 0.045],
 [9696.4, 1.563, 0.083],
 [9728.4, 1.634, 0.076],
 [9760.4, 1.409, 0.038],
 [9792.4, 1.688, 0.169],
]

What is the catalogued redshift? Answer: 0.533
